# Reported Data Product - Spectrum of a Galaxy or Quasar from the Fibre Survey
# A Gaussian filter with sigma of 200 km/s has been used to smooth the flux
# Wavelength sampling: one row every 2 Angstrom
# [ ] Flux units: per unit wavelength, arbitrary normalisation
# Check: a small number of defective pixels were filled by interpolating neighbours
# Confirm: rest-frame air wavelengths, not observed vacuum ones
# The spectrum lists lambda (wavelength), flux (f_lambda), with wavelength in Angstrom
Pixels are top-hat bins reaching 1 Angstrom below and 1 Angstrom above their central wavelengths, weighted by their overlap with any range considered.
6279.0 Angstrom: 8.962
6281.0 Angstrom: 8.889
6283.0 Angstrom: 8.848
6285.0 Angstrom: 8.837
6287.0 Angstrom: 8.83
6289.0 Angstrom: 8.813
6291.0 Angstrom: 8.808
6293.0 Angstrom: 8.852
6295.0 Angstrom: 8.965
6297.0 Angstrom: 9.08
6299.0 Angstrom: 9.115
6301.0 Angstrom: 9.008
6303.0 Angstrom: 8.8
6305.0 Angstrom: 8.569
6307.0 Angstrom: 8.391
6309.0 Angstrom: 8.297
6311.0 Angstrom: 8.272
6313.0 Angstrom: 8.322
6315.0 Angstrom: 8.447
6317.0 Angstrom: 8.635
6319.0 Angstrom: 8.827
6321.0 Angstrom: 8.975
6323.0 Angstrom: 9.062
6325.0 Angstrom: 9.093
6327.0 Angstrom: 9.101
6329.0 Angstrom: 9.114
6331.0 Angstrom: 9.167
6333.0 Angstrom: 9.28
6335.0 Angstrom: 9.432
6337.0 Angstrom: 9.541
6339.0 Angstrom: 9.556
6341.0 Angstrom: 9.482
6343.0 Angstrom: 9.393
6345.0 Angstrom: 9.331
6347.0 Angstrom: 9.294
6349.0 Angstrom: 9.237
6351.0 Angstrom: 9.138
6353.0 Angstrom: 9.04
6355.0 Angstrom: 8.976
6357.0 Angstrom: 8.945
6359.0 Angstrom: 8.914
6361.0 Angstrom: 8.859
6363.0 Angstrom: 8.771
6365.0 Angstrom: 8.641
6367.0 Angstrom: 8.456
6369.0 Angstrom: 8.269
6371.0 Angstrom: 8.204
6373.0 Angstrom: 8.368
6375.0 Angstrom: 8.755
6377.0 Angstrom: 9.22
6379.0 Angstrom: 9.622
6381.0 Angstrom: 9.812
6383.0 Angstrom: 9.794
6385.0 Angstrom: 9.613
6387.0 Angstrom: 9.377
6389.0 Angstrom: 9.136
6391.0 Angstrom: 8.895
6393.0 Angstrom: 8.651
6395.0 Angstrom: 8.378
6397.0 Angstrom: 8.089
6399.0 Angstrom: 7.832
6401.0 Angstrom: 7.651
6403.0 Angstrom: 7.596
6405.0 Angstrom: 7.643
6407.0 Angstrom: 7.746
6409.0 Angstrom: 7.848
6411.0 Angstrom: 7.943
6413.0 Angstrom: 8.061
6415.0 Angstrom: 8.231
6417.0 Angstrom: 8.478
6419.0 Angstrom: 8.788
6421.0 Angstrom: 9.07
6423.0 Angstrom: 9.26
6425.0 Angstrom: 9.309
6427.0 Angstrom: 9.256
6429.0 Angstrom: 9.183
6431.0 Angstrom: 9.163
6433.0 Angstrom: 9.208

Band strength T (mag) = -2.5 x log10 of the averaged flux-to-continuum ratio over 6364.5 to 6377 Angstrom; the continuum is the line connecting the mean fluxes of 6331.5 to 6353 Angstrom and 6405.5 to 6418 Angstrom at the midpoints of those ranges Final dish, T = 0.04 mag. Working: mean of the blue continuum 9.35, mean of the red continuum 8.03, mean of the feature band 8.5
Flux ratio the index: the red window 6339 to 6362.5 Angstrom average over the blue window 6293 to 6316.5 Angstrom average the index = 1.06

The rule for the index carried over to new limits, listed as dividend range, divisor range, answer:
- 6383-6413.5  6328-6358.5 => 0.90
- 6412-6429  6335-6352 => 0.94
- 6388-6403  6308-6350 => 0.92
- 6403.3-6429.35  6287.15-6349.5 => 0.95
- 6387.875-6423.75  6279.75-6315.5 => 0.95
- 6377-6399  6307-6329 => 1.04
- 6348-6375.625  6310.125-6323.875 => 1.01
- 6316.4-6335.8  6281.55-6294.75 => 1.03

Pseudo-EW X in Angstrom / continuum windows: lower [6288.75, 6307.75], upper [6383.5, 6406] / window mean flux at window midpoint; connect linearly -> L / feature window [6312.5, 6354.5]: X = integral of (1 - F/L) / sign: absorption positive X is -2.0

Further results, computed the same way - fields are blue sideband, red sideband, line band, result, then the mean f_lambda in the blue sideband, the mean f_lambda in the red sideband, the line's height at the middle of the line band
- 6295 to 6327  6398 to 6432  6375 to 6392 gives -1.8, 8.75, 8.42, 8.52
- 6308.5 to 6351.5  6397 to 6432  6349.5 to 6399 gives -1.0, 9.05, 8.41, 8.71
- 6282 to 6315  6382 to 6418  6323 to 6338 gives -1.1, 8.73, 8.39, 8.62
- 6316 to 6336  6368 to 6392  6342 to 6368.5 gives 0.3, 9.07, 9.09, 9.08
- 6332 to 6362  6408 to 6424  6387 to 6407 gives 1.0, 9.23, 8.46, 8.67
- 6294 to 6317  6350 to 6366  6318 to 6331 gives -0.4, 8.66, 8.91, 8.75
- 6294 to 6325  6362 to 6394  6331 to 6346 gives -1.0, 8.73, 8.97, 8.83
